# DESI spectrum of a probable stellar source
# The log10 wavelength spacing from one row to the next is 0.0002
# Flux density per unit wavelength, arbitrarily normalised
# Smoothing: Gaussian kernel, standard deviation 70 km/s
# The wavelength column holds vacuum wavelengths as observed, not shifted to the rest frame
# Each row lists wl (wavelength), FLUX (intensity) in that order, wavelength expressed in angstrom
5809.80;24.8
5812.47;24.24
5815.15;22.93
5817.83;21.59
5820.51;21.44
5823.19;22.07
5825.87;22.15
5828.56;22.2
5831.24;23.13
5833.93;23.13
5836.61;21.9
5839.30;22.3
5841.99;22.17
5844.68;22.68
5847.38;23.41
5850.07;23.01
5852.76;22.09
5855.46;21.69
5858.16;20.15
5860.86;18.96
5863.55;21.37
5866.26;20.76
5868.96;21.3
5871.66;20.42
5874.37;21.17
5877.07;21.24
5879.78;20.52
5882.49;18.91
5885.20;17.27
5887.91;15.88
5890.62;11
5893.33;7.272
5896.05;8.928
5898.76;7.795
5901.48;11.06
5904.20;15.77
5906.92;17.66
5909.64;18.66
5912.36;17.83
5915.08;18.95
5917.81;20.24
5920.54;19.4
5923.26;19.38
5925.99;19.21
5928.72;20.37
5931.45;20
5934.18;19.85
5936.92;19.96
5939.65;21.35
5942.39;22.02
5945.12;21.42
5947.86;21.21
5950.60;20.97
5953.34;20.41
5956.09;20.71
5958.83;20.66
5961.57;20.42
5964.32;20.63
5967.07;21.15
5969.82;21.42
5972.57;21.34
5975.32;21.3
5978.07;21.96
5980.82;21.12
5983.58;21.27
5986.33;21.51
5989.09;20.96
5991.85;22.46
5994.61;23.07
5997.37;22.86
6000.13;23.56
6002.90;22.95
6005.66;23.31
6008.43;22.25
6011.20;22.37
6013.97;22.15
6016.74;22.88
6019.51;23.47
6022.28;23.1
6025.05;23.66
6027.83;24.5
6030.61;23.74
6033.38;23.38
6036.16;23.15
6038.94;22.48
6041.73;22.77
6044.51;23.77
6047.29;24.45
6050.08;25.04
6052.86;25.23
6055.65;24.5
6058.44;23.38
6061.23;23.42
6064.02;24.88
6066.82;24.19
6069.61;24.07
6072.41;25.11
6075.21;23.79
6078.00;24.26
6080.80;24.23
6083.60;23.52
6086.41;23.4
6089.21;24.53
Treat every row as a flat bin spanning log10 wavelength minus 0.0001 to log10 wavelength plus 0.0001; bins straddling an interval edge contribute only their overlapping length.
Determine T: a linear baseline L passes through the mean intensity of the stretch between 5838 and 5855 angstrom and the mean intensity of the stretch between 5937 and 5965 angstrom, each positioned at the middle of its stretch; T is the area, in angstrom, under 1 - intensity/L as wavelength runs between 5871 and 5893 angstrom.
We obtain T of 4.3 angstrom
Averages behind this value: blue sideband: 22.6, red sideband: 20.9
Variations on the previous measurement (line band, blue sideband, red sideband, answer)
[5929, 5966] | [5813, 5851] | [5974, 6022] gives 2.7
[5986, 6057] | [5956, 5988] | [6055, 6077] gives -1.6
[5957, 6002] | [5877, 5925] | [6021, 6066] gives -3.0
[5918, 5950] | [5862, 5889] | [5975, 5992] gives 0.6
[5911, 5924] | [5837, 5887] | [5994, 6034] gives 1.6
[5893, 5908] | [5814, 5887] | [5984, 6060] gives 7.1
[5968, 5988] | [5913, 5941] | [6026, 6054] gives 0.2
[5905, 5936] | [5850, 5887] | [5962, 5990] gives 2.5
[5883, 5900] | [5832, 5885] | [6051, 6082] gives 7.8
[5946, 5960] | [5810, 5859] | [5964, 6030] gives 1.0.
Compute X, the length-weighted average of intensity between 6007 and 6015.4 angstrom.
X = 22.2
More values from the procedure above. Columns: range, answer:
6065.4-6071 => 24.1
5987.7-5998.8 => 22.3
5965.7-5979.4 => 21.4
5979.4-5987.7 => 21.3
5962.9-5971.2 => 21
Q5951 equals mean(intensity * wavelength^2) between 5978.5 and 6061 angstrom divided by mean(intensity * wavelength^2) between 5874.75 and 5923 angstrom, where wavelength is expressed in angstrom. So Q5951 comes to 1.5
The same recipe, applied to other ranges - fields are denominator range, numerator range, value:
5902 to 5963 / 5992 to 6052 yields 1.22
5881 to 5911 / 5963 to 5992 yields 1.60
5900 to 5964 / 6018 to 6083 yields 1.28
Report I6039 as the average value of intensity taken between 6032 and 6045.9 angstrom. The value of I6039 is 23.1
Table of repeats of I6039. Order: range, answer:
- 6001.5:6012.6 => 22.7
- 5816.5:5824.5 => 21.7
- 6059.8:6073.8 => 24.3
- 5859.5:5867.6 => 20.4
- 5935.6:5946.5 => 21.2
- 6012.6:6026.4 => 23.1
